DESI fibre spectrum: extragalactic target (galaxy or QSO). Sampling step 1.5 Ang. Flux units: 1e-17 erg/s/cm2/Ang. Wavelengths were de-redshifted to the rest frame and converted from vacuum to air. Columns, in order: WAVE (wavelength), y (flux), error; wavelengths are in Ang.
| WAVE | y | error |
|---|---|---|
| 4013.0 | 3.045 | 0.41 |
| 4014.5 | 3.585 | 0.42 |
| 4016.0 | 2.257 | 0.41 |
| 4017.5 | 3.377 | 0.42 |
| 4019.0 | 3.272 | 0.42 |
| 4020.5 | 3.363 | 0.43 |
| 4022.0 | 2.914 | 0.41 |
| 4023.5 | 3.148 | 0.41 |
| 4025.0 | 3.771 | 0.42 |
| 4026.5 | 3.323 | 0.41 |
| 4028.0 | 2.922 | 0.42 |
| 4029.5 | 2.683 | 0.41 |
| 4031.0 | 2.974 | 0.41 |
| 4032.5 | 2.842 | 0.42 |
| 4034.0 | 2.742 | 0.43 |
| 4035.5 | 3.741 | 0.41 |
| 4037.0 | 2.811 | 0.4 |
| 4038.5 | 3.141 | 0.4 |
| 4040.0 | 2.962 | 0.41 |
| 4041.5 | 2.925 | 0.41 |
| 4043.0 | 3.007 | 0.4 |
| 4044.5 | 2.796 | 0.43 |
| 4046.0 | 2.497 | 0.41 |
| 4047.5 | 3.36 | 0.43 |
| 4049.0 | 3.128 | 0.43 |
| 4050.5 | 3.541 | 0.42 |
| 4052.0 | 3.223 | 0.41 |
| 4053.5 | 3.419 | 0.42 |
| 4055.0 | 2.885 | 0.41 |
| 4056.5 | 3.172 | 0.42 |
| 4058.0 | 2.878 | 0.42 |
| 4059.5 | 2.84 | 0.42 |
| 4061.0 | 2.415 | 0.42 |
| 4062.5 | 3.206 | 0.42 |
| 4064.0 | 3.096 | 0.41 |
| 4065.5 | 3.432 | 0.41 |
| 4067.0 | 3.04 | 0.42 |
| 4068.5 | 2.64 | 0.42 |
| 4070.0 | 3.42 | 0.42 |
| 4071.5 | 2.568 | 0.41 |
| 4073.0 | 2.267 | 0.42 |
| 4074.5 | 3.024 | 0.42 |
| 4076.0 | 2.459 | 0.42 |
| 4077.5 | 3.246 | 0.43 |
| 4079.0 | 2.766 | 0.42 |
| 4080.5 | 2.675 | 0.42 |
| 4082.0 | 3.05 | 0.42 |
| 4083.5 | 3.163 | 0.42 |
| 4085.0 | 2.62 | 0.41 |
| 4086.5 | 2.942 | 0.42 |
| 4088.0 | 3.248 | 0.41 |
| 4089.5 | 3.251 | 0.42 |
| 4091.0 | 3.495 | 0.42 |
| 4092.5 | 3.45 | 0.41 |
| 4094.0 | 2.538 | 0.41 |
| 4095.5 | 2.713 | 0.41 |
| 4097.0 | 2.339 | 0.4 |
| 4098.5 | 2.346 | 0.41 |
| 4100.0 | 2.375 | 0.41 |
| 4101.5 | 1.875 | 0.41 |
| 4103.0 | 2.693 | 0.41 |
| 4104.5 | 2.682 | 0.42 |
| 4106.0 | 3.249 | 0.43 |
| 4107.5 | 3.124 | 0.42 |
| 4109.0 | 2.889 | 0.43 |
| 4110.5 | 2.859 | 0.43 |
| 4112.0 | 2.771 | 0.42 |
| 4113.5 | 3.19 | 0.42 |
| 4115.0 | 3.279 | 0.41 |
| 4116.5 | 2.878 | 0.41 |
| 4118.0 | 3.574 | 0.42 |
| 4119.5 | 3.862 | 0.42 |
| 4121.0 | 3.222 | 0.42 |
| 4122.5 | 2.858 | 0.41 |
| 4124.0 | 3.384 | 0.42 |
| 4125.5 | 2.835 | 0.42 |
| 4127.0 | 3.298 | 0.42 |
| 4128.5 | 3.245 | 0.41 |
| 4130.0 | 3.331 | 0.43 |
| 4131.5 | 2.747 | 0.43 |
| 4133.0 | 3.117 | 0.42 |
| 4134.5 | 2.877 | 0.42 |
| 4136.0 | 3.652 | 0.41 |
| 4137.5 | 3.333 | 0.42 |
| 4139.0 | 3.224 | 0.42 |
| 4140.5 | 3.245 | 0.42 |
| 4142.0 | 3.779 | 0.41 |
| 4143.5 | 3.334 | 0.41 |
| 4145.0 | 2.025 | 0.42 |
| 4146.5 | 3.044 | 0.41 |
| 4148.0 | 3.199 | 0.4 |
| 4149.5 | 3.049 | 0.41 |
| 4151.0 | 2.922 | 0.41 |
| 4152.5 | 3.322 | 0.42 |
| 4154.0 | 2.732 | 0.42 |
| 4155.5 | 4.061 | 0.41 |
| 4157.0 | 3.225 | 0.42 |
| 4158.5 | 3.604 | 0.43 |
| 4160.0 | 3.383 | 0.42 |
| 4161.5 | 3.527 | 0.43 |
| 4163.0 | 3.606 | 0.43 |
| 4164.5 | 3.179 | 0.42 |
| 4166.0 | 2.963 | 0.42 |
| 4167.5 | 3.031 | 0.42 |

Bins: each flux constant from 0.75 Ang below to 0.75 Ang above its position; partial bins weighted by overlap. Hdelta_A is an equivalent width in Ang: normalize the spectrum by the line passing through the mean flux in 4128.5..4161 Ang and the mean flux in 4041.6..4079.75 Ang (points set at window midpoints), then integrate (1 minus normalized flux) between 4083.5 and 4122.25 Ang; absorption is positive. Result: 1.8 Ang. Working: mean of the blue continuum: 2.97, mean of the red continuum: 3.2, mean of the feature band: 2.94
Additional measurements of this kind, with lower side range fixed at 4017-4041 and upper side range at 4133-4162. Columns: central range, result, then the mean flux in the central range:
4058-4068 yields 0.53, 2.99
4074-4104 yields 3.46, 2.81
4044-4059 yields 0.24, 3.09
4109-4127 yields 0.31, 3.15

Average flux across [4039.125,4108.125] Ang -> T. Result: 2.91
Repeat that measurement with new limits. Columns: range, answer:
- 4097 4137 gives 3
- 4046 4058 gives 3.18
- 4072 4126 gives 2.92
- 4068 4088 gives 2.85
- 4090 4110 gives 2.76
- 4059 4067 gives 3.01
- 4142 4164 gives 3.24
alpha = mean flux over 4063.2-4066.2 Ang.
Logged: 3.26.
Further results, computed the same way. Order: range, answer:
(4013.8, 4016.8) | 2.92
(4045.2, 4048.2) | 2.92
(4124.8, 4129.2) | 3.13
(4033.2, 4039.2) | 3.11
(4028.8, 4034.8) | 2.82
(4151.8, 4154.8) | 3.04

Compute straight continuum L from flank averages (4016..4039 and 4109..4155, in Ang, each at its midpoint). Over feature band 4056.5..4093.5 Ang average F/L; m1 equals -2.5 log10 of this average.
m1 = 0.055 mag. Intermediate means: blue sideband 3.11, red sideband 3.14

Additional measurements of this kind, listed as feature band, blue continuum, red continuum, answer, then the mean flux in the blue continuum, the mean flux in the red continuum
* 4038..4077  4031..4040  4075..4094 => 0.02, 3.04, 3.01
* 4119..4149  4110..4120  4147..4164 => 0.03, 3.19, 3.32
